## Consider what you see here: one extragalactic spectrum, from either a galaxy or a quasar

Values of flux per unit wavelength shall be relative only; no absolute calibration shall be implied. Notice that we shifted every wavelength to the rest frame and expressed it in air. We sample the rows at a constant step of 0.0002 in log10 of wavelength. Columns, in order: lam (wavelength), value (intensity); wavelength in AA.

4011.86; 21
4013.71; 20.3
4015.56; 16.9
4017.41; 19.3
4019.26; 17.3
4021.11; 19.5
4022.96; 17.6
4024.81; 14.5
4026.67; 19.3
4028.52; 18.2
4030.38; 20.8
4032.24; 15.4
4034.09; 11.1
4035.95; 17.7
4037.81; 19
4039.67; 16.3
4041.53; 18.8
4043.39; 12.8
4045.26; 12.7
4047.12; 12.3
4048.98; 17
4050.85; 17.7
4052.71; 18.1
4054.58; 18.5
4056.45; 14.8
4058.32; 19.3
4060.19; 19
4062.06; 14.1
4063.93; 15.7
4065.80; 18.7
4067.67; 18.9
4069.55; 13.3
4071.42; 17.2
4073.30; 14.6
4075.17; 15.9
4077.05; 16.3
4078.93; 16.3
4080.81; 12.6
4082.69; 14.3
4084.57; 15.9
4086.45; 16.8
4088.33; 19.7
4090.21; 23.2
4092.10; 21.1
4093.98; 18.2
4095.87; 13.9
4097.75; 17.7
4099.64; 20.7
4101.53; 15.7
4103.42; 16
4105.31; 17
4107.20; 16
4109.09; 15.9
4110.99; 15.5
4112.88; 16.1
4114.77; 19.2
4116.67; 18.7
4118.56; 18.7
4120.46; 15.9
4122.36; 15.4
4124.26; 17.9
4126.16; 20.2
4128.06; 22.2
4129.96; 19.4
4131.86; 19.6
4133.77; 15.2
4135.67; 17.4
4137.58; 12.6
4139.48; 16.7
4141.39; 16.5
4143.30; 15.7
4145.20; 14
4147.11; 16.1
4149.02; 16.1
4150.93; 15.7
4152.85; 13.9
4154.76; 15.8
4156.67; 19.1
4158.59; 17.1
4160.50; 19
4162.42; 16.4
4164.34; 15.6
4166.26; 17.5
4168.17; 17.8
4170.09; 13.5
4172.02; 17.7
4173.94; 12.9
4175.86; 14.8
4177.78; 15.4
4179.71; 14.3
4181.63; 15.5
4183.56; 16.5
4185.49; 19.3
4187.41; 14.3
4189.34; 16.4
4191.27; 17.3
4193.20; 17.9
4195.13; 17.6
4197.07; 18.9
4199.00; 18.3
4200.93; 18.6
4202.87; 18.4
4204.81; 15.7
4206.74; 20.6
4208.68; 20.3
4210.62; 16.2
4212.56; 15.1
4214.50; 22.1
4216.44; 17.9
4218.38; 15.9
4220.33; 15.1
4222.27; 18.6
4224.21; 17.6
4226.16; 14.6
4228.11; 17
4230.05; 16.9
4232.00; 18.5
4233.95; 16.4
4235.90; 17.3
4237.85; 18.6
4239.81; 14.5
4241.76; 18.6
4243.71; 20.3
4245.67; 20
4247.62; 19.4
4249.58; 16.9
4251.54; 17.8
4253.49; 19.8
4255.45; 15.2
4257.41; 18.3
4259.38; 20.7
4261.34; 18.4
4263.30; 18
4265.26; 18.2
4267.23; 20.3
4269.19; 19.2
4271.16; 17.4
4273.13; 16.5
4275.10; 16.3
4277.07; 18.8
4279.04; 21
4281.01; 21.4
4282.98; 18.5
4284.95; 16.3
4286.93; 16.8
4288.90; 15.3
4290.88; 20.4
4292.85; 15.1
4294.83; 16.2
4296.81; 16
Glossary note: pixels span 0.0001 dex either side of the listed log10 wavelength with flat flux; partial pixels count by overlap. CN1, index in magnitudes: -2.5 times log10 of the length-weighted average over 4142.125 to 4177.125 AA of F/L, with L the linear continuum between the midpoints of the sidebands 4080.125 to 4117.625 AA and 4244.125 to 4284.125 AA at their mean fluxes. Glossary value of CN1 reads 0.11 mag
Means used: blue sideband 17.2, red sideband 18.6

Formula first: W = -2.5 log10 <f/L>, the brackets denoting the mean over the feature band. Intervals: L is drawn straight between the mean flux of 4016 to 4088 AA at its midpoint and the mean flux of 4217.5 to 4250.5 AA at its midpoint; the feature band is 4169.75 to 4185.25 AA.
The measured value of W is 0.12 mag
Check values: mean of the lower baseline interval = 16.5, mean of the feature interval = 15.3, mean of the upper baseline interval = 17.4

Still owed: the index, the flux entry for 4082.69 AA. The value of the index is 14.3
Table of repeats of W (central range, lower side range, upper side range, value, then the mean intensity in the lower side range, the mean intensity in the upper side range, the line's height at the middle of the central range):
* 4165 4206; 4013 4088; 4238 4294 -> 0.06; 16.6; 18.2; 17.6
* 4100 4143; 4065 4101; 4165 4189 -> -0.04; 17.1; 15.8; 16.6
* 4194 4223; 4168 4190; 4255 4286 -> -0.09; 15.6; 18.5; 16.5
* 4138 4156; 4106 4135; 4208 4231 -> 0.13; 17.7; 17.2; 17.6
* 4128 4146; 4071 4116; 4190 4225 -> 0.04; 16.9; 17.9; 17.3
